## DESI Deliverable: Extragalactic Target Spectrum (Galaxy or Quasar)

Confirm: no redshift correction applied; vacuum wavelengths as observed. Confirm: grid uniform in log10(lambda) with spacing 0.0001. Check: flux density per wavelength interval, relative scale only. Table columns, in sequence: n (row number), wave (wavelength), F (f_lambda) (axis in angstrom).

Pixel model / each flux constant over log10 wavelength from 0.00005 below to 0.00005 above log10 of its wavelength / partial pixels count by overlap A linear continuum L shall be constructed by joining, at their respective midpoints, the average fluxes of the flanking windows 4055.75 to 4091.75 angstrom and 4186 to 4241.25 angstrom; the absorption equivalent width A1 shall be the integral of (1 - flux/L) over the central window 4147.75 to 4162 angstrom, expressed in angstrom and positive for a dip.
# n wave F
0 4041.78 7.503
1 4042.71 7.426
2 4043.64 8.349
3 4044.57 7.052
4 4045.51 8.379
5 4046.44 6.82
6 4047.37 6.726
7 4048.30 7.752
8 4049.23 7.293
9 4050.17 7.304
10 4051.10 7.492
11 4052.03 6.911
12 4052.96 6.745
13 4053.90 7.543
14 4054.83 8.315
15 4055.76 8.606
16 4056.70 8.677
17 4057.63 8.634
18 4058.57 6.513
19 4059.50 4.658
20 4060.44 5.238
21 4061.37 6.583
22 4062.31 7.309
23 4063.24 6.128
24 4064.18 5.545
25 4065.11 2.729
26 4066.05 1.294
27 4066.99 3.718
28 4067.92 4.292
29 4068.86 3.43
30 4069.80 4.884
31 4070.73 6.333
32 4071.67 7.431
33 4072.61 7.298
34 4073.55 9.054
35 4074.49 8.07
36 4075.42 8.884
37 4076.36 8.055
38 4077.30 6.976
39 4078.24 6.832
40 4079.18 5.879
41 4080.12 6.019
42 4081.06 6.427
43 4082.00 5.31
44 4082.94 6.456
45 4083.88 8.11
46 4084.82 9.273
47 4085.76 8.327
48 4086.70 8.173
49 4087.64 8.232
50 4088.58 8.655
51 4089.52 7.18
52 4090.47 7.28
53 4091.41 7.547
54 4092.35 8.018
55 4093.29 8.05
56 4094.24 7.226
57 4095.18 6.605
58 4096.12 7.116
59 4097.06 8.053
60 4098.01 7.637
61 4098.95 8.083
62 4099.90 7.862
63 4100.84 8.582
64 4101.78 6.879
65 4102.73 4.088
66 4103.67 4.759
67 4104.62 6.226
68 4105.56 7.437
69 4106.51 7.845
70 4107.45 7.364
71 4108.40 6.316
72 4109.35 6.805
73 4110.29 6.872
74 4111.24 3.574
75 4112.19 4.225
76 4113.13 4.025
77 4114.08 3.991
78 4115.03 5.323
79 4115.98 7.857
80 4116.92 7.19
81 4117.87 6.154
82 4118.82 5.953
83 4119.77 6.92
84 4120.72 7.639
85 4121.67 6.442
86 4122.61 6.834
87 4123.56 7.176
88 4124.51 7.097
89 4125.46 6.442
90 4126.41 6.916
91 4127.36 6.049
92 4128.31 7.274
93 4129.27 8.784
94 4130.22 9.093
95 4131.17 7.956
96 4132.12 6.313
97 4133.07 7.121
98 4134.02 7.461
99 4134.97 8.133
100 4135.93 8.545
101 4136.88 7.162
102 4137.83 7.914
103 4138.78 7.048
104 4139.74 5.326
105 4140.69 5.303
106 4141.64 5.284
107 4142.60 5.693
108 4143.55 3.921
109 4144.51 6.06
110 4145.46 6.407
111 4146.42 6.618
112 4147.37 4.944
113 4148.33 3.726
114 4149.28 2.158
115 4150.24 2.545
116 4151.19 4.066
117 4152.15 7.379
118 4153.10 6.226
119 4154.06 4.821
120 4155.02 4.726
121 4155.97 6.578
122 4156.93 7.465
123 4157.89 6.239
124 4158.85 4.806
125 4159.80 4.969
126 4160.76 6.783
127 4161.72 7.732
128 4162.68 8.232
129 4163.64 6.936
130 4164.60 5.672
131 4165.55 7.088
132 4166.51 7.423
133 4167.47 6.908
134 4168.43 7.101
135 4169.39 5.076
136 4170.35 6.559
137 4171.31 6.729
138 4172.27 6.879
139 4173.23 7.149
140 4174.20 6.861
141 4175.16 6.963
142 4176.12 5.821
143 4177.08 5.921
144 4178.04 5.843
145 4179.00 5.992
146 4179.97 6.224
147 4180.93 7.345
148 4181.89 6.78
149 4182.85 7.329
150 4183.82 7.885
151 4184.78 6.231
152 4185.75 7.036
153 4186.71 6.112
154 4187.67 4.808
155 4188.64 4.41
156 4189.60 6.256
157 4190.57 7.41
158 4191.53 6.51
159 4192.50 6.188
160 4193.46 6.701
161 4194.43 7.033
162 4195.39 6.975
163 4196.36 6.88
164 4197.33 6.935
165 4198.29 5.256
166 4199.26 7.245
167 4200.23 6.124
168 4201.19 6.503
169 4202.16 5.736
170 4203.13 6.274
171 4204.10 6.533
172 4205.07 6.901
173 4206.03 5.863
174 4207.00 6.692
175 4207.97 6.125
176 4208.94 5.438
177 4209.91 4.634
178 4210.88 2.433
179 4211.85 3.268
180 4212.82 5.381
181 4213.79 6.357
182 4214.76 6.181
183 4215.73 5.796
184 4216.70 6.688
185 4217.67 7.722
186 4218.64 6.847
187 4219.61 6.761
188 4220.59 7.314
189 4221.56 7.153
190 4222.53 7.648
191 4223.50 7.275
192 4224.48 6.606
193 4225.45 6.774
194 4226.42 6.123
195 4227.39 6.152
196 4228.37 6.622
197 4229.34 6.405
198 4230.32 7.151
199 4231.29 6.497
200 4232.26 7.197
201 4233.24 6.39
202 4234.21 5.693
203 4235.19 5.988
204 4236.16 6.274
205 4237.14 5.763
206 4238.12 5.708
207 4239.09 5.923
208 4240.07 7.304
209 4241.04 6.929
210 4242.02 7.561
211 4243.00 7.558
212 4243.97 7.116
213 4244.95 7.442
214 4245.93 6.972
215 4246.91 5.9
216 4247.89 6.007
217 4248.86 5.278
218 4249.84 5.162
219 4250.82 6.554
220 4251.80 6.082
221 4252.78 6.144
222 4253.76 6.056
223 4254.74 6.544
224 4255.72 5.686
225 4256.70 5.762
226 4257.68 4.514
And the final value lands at 2.5 angstrom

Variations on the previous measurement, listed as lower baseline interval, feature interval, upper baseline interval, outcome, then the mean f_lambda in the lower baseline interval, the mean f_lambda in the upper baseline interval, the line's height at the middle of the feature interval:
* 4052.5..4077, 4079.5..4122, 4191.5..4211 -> -3.4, 6.39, 6.2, 6.34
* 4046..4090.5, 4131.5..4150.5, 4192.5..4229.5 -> 1.7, 6.77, 6.3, 6.53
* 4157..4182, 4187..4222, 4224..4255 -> 1.9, 6.55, 6.43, 6.49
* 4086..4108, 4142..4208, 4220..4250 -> 6.9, 7.35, 6.59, 6.92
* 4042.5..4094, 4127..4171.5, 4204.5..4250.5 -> 2.1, 6.91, 6.32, 6.61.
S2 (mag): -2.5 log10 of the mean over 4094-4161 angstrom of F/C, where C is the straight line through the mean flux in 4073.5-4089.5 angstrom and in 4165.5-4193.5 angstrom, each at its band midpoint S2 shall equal 0.12 mag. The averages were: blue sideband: 7.53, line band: 6.34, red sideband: 6.51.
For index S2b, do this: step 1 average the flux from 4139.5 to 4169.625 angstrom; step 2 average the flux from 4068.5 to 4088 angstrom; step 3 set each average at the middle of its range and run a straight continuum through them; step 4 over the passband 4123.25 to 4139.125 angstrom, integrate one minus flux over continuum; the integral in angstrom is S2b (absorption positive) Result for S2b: -3.2 angstrom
